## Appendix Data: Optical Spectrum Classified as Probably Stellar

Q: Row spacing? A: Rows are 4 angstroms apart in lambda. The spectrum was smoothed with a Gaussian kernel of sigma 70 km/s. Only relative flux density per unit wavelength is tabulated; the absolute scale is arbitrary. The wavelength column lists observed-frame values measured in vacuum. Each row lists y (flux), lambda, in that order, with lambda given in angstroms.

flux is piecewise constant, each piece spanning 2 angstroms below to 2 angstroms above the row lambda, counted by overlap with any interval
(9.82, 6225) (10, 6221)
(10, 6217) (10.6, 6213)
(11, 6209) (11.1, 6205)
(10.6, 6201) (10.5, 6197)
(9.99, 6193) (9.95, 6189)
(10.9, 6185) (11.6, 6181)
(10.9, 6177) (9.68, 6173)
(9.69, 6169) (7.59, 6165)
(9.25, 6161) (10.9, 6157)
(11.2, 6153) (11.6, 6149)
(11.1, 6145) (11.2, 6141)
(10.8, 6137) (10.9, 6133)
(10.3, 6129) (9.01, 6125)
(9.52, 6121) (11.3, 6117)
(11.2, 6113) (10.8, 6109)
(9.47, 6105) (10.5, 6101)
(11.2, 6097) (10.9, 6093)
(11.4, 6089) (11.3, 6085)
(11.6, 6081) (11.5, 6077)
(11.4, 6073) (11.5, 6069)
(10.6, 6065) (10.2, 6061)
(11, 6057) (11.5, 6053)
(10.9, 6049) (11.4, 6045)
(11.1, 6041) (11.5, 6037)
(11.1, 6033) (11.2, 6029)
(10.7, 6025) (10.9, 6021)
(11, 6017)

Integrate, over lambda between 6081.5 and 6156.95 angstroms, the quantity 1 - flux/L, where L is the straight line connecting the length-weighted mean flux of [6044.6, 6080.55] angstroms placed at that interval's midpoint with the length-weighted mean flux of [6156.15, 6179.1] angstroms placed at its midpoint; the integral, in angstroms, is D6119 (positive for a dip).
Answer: -3.5 angstroms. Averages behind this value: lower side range 11.1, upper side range 9.62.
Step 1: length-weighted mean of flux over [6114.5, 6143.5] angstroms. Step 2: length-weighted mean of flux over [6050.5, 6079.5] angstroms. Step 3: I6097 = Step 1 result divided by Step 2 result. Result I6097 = 0.9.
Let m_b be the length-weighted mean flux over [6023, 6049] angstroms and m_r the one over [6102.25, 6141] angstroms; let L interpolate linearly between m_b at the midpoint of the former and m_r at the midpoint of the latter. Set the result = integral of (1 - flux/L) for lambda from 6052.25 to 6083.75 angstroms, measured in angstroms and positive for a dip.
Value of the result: -0.82 angstroms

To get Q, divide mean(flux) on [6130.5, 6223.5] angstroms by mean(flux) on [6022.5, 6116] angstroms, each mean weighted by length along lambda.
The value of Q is 0.9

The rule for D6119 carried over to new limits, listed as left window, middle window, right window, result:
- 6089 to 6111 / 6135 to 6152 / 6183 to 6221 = -1.0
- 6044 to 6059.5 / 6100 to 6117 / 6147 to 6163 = 0.5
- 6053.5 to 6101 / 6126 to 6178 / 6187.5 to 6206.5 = 1.6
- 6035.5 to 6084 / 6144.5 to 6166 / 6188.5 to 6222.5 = 0.7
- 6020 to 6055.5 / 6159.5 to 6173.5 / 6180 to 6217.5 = 2.3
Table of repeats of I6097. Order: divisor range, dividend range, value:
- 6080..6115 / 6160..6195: 0.91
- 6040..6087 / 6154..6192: 0.90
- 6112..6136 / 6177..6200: 1.03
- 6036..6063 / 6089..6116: 0.97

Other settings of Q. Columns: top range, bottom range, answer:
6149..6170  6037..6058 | 0.88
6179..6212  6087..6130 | 1.02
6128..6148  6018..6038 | 0.99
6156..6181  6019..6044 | 0.88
